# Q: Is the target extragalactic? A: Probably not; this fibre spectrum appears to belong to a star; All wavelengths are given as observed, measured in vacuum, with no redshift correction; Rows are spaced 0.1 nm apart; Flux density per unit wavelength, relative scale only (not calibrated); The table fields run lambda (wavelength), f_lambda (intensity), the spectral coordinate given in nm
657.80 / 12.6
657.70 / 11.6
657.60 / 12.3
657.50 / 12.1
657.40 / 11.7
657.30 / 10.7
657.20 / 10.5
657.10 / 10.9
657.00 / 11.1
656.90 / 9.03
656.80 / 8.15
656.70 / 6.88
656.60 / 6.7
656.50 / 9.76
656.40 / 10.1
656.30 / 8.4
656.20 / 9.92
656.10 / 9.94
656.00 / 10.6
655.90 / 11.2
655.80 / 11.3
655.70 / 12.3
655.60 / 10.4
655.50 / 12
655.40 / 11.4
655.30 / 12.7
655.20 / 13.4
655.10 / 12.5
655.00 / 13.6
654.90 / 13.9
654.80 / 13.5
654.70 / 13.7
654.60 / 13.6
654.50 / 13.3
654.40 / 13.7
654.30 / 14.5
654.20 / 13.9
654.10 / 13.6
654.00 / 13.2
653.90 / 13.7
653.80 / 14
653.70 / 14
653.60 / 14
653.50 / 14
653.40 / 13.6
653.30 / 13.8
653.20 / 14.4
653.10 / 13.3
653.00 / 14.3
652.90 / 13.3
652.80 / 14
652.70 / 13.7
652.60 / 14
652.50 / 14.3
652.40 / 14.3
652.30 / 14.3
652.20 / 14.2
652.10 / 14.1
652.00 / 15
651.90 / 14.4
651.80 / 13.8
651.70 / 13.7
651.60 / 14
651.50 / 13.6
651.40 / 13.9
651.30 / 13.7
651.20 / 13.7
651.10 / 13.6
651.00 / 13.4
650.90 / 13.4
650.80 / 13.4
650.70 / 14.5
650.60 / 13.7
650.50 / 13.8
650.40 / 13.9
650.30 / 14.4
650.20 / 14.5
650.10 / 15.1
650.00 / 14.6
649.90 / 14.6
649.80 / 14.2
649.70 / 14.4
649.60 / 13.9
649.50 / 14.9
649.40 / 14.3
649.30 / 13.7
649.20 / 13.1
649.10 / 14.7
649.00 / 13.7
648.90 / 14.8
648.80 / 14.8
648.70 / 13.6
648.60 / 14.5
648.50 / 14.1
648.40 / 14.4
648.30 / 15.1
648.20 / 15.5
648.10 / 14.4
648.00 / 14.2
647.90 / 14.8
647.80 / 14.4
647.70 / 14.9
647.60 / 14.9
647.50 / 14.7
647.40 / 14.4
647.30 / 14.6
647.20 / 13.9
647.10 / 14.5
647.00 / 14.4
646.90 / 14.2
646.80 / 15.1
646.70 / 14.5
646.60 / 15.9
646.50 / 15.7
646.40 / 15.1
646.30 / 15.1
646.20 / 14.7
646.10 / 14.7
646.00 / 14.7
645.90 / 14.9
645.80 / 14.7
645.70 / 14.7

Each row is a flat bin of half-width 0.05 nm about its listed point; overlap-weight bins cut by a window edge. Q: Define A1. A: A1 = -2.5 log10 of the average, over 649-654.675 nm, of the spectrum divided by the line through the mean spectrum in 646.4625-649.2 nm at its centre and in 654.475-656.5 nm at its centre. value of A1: -0.07 mag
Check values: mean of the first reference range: 14.6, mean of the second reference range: 11.8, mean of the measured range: 14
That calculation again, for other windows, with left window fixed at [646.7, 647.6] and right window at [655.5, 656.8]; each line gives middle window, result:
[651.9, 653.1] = -0.20 mag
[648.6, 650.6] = -0.08 mag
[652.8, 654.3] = -0.23 mag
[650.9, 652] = -0.13 mag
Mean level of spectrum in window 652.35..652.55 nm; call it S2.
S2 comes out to 14.3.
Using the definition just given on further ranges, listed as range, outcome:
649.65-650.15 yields 14.6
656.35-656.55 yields 9.93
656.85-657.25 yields 10.4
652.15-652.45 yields 14.3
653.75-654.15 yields 13.6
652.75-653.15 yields 13.7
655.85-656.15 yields 10.6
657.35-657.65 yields 12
